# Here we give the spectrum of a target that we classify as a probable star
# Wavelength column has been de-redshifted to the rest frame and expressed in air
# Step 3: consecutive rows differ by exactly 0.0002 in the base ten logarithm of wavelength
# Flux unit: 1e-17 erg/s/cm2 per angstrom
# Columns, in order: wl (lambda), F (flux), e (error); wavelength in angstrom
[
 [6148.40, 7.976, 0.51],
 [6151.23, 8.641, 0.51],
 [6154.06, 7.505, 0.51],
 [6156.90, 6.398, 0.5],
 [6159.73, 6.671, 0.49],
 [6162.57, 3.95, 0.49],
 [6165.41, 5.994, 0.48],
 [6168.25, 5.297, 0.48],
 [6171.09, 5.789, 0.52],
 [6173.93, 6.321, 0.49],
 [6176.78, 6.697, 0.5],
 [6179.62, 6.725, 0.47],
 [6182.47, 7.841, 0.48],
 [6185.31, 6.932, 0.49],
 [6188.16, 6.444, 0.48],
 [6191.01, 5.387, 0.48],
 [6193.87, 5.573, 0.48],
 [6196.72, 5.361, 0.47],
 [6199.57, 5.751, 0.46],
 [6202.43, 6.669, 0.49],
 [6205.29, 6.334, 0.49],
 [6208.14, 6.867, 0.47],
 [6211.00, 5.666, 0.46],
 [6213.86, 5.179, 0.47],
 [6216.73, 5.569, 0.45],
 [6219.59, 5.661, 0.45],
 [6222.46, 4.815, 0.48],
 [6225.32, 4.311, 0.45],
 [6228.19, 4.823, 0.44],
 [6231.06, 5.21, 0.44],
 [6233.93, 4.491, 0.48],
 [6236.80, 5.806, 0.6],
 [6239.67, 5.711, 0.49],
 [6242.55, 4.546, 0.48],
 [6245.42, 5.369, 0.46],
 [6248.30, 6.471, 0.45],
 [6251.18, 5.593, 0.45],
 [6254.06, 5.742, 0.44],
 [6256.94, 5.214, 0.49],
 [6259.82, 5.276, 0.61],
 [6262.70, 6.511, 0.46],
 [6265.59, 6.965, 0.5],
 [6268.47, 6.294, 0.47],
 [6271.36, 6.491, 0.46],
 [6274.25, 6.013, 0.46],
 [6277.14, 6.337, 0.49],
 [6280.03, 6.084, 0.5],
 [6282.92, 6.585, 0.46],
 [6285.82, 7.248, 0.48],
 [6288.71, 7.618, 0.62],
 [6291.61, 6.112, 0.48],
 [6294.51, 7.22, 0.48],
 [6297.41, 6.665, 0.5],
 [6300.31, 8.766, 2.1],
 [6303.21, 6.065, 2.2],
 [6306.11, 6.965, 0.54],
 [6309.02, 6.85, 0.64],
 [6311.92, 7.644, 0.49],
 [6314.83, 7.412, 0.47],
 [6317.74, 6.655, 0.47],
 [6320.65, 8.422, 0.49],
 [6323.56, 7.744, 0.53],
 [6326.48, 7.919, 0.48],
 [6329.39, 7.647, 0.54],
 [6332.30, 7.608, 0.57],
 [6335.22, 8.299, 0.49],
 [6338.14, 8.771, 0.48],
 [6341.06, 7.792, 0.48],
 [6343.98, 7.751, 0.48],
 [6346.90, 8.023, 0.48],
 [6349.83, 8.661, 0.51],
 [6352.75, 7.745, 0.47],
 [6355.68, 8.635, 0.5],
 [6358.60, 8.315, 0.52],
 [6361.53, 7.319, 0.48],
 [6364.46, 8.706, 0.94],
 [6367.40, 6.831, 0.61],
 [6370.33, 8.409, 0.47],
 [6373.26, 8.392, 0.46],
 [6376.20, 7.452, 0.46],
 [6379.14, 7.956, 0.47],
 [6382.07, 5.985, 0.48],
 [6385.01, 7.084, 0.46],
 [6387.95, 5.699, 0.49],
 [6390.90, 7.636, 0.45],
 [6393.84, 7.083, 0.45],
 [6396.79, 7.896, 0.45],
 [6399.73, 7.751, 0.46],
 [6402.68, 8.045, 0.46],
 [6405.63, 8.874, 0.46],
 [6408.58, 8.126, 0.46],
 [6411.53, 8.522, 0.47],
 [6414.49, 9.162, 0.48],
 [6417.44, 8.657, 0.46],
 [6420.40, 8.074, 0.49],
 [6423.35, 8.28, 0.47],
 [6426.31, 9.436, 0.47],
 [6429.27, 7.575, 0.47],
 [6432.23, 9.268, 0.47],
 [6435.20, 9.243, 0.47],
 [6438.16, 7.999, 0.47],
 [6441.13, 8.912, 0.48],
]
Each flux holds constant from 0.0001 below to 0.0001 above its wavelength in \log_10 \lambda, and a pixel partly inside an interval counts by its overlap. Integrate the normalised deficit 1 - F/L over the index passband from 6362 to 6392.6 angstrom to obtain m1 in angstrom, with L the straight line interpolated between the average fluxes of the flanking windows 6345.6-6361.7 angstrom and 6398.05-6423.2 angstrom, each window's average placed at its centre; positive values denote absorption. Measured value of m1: 3.2 angstrom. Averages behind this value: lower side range 8.18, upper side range 8.39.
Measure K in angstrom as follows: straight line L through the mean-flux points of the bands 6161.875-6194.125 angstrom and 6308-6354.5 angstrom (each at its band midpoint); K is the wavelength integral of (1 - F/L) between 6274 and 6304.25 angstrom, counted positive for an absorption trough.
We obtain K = 2.2 angstrom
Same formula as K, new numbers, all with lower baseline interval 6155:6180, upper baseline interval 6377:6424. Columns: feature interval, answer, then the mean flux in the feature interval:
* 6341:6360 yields -1.9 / 8.16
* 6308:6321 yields -0.4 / 7.33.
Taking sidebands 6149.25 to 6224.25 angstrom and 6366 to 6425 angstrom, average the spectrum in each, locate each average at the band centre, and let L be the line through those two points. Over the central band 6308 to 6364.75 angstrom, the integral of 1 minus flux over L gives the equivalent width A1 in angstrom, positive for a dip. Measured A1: -4.2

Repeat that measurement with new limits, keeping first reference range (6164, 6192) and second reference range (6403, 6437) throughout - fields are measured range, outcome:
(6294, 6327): 1.1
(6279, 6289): 0.7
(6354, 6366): -0.2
